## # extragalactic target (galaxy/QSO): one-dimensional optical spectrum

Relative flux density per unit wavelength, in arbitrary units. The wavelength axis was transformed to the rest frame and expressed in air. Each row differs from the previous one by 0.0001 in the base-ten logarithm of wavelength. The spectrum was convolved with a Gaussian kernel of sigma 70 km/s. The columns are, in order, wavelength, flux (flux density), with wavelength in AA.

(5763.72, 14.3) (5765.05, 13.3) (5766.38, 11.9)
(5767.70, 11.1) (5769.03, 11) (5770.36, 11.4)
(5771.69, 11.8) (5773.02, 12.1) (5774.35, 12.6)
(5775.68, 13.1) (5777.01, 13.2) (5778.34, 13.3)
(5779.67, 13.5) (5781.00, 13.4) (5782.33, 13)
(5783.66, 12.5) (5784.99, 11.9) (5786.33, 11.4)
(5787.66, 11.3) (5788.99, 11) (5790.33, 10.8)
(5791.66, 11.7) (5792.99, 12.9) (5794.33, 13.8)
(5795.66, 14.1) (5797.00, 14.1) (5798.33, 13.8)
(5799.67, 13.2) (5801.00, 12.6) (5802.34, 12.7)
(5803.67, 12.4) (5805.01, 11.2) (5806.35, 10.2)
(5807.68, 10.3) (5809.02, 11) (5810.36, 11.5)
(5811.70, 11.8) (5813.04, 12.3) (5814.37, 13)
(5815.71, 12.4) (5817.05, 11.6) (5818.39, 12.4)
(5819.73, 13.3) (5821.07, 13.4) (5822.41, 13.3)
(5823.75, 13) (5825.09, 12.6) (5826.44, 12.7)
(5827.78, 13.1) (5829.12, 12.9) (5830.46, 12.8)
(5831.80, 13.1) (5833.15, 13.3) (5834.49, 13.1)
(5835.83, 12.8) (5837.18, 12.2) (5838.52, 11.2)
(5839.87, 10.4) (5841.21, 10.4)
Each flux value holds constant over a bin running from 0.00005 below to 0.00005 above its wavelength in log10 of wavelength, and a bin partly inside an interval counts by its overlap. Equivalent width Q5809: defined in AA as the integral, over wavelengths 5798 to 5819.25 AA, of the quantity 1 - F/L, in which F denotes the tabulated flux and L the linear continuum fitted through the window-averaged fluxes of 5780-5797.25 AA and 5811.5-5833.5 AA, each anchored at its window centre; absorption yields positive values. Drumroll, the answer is 1.1 AA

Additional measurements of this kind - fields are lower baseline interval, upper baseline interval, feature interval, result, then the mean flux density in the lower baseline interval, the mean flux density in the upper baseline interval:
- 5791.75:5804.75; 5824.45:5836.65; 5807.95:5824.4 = 0.8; 13.2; 12.9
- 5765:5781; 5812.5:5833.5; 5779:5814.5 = 0.9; 12.4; 12.8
